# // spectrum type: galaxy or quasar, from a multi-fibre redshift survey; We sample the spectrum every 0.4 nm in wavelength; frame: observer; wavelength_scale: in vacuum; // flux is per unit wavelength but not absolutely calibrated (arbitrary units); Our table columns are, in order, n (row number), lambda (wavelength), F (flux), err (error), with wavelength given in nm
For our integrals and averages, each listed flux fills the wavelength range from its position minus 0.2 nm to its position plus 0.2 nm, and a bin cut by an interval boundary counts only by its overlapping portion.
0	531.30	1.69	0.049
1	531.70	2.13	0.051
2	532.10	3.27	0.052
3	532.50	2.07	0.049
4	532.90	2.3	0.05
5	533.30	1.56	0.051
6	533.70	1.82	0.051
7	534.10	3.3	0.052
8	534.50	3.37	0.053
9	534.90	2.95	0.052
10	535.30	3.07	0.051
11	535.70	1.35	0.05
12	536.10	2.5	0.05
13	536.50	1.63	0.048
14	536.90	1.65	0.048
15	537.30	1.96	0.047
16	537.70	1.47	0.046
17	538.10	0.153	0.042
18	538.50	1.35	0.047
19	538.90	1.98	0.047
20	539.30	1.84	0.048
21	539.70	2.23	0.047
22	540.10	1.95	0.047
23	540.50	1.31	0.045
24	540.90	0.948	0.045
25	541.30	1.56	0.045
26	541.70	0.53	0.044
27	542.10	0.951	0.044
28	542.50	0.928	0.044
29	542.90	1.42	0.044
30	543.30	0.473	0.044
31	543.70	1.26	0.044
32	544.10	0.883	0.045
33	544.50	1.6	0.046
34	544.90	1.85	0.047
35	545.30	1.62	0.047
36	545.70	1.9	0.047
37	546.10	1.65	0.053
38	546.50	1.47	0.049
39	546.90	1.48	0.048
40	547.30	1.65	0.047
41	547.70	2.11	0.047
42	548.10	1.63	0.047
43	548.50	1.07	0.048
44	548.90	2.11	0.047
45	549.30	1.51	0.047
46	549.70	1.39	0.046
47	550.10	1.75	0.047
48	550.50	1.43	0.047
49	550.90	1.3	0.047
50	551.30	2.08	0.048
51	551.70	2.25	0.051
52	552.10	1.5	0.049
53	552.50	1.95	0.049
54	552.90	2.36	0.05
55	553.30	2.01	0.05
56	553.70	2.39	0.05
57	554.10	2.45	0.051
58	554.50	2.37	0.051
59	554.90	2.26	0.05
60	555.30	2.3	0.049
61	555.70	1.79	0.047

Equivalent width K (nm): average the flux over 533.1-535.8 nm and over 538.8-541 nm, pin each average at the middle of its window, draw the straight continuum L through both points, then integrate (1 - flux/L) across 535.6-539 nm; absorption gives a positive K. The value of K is 0.911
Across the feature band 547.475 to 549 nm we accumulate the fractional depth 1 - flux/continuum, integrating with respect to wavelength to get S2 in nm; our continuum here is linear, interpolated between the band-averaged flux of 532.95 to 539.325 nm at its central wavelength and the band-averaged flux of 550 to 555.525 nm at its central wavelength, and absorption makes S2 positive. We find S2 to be 0.24 nm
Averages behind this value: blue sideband 2.01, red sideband 2.03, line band 1.7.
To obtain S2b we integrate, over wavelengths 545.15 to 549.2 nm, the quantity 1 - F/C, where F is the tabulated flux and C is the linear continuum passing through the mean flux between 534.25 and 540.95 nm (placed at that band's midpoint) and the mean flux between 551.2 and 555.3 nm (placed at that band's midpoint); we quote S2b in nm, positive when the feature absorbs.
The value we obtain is 0.78 nm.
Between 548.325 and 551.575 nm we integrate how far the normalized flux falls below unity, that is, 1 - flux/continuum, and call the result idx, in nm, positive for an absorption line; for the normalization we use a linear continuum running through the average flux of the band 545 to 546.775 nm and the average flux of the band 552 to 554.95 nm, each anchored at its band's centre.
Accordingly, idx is 0.57 nm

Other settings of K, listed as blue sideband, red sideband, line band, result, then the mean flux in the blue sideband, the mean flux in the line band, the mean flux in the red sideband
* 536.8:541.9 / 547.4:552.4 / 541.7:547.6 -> 0.841 nm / 1.45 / 1.35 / 1.68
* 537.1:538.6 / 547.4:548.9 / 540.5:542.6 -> 0.555 nm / 1.23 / 1.02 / 1.67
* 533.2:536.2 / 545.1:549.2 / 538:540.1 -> 0.561 nm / 2.52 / 1.62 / 1.67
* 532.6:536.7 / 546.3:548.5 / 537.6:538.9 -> 0.633 nm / 2.38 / 1.11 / 1.61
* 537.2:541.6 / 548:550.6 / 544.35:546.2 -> -0.243 nm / 1.49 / 1.73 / 1.56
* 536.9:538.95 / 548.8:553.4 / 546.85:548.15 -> -0.061 nm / 1.36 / 1.75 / 1.79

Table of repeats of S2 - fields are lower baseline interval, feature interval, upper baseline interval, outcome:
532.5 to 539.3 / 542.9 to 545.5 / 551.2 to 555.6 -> 1.00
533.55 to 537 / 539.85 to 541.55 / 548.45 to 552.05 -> 0.57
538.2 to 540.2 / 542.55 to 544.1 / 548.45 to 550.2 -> 0.63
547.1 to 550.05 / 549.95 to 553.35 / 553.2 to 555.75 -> 0.22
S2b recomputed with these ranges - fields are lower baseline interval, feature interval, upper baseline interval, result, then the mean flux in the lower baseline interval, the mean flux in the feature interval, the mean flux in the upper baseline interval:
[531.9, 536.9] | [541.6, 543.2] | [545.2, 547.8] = 0.81 nm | 2.4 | 0.954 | 1.68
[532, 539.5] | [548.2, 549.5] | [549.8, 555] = 0.28 nm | 2.07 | 1.57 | 1.99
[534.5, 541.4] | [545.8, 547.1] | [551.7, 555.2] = 0.29 nm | 1.81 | 1.56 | 2.17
